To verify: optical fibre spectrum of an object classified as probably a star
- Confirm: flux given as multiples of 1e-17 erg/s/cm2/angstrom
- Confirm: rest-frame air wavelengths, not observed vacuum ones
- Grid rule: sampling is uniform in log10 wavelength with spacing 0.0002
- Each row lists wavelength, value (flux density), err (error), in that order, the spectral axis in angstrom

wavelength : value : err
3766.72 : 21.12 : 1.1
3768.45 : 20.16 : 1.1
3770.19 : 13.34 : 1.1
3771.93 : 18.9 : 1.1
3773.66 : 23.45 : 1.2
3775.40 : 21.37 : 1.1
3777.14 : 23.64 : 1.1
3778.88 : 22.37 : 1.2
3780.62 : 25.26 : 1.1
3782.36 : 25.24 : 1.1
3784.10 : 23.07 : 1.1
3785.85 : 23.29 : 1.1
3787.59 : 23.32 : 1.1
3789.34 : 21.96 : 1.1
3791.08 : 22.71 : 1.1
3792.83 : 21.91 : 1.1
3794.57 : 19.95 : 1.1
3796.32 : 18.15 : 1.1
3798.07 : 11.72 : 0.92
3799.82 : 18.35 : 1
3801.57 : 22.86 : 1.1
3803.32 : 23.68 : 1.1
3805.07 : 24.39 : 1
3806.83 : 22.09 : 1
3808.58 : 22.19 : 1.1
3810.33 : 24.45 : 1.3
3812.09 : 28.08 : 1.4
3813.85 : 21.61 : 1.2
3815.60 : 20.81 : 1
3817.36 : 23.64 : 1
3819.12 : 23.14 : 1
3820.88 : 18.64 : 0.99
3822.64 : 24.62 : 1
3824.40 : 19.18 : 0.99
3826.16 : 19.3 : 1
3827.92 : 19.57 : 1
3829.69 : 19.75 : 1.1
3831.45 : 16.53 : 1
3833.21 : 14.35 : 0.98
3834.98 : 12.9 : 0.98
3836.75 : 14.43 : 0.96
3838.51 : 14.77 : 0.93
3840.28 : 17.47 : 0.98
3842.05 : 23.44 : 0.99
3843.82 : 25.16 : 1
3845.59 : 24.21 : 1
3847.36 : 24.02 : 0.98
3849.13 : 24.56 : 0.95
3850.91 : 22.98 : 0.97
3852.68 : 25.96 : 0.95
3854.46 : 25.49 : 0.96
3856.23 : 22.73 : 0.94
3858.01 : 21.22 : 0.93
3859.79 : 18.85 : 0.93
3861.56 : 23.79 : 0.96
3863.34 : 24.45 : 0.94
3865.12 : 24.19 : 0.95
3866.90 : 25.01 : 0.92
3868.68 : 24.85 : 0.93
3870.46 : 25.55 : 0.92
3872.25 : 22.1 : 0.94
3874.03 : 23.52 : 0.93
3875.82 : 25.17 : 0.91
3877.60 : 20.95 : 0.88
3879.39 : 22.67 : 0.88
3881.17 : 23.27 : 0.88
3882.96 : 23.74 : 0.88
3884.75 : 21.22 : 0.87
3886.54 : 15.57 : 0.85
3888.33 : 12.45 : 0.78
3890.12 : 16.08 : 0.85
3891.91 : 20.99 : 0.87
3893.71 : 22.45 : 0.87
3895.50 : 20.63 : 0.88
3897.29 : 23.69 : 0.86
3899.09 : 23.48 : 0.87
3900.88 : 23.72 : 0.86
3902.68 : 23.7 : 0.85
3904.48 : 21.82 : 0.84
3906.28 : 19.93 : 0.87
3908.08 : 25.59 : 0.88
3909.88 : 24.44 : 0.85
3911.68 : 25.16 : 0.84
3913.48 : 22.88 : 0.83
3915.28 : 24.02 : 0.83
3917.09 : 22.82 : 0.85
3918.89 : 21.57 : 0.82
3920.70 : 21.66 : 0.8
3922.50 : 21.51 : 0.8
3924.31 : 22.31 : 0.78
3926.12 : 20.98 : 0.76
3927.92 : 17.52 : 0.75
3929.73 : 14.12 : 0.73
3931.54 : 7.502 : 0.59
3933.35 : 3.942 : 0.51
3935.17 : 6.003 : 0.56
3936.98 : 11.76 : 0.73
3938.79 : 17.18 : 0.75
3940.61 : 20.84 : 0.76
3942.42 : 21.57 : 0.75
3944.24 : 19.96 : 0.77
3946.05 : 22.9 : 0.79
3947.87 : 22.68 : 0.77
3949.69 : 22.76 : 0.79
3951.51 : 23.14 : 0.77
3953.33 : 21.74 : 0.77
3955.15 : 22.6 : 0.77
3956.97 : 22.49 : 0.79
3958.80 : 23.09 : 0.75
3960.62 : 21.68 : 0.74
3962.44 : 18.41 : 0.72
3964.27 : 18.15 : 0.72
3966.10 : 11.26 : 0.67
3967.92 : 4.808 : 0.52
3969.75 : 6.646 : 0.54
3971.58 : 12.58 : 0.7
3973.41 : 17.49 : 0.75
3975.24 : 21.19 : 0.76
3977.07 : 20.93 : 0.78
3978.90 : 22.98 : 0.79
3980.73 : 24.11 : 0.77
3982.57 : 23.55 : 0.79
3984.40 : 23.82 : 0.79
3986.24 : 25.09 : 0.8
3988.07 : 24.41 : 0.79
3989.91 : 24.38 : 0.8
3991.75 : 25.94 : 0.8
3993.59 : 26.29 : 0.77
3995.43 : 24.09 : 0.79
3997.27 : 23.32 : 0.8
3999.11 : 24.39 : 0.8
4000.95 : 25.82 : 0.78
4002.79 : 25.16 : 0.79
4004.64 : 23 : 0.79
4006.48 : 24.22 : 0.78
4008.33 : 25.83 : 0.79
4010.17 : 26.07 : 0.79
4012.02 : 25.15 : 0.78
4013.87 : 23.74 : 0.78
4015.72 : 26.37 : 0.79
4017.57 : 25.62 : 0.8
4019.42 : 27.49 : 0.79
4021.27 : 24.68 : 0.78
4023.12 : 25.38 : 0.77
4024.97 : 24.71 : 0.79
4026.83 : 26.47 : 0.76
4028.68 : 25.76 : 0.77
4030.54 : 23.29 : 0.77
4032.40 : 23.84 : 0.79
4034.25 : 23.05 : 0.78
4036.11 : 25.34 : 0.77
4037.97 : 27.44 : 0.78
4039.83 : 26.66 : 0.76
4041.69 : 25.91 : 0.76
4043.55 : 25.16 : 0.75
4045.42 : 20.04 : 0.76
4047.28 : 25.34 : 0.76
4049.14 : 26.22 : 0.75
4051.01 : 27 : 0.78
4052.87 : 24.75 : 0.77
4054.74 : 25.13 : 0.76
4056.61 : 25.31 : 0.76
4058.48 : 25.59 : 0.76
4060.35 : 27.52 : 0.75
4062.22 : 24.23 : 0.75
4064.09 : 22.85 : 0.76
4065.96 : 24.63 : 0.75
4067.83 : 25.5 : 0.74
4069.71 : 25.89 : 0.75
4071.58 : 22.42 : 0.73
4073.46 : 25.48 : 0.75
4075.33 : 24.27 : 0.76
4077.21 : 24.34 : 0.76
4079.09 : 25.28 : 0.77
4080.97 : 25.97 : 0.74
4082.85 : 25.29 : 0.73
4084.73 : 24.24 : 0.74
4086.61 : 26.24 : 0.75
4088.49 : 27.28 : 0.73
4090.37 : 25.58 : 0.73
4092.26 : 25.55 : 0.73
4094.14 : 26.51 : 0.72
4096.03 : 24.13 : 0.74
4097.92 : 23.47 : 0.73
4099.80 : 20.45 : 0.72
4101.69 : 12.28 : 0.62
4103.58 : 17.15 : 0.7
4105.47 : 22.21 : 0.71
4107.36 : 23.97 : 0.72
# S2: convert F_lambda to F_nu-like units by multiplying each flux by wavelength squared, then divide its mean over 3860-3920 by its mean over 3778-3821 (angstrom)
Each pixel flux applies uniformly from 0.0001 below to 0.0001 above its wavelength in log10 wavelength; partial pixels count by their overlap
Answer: 1.06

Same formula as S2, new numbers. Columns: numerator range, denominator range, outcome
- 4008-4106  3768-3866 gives 1.30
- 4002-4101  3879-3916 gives 1.24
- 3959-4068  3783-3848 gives 1.24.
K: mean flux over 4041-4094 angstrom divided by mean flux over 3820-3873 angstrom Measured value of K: 1.18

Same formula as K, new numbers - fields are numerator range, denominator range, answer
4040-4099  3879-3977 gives 1.30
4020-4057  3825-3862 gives 1.22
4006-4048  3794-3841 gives 1.26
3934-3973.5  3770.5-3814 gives 0.80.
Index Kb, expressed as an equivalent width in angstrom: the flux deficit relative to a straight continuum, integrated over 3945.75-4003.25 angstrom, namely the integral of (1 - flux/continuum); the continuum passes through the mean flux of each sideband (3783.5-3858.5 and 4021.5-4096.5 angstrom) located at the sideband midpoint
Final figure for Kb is 6.4 angstrom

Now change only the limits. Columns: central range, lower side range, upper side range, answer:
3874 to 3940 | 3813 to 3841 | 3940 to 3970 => -2.42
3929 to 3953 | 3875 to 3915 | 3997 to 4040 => 6.72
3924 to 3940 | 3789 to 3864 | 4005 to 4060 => 6.85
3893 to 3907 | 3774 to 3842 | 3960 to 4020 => -0.70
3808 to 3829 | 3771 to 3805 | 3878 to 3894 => -0.97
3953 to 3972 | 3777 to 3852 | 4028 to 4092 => 5.58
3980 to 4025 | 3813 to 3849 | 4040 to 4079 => -2.33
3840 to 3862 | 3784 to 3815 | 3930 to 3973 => -3.42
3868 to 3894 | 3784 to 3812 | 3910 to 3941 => -2.86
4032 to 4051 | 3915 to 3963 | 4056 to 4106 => -1.97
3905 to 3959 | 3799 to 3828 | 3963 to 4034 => 6.40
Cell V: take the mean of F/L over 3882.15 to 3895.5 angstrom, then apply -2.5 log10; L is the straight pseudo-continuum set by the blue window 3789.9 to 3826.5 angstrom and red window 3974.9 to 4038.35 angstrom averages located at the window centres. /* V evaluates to 0.198 mag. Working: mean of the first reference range 21.5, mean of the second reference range 24.7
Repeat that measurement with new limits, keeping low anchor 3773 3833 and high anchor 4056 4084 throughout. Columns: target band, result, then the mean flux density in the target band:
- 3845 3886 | -0.05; 23.4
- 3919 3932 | 0.24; 18.5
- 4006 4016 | -0.04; 25.2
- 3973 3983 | 0.10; 21.8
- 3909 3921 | -0.01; 23.3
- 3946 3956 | 0.04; 22.6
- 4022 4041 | -0.03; 25.2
